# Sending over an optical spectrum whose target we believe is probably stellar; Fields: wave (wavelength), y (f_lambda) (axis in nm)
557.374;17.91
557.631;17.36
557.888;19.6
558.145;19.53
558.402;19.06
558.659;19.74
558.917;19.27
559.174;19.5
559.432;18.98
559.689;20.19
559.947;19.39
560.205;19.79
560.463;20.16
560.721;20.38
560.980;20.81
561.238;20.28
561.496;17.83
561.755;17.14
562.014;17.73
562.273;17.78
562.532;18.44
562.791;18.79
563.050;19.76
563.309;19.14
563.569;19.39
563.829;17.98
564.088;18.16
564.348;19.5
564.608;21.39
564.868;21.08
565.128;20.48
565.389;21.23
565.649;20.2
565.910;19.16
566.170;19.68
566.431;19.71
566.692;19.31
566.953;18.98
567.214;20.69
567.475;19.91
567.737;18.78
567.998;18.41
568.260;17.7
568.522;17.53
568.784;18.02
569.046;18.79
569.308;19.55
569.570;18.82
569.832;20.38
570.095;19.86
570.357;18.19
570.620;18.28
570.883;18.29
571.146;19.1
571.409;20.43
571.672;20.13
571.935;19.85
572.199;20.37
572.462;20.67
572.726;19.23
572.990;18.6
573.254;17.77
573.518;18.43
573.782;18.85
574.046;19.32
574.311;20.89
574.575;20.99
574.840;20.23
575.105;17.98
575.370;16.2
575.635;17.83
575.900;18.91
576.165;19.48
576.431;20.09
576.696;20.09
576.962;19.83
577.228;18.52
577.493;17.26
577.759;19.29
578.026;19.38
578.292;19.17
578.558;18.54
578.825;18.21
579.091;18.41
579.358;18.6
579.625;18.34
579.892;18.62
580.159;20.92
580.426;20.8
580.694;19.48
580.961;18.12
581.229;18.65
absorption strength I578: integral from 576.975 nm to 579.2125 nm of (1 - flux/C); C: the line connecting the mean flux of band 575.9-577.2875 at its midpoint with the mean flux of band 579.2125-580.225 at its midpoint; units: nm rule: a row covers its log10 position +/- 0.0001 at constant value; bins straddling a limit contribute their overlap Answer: 0.074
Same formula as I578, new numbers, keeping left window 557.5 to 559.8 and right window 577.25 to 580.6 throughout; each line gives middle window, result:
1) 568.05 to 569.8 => 0.053 nm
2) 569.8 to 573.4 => -0.053 nm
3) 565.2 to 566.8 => -0.065 nm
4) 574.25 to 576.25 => 0.002 nm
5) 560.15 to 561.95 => -0.019 nm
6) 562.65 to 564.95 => -0.031 nm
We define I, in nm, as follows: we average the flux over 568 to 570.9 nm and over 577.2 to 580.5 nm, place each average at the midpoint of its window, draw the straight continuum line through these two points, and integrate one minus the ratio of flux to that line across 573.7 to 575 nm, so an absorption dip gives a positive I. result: -0.087 nm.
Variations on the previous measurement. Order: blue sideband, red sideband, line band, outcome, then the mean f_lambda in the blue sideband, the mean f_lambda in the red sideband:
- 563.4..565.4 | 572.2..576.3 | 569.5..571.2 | 0.03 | 19.8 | 19.1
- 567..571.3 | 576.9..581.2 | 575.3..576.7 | 0.01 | 18.9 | 18.9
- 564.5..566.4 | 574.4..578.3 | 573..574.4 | 0.03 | 20.4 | 19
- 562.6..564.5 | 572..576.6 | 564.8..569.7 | -0.08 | 19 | 19.2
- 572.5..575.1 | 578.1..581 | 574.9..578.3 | 0.07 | 19.3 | 19.1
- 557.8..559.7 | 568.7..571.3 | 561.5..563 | 0.10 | 19.4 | 19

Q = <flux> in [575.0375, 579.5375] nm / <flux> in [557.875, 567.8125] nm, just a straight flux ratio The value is 0.96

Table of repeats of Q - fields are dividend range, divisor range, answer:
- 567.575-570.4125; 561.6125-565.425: 0.98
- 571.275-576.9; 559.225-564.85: 1.01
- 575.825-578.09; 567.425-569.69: 1.03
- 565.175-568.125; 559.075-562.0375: 1.01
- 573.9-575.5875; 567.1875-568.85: 1.03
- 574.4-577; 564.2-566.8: 0.95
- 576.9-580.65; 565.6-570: 0.99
